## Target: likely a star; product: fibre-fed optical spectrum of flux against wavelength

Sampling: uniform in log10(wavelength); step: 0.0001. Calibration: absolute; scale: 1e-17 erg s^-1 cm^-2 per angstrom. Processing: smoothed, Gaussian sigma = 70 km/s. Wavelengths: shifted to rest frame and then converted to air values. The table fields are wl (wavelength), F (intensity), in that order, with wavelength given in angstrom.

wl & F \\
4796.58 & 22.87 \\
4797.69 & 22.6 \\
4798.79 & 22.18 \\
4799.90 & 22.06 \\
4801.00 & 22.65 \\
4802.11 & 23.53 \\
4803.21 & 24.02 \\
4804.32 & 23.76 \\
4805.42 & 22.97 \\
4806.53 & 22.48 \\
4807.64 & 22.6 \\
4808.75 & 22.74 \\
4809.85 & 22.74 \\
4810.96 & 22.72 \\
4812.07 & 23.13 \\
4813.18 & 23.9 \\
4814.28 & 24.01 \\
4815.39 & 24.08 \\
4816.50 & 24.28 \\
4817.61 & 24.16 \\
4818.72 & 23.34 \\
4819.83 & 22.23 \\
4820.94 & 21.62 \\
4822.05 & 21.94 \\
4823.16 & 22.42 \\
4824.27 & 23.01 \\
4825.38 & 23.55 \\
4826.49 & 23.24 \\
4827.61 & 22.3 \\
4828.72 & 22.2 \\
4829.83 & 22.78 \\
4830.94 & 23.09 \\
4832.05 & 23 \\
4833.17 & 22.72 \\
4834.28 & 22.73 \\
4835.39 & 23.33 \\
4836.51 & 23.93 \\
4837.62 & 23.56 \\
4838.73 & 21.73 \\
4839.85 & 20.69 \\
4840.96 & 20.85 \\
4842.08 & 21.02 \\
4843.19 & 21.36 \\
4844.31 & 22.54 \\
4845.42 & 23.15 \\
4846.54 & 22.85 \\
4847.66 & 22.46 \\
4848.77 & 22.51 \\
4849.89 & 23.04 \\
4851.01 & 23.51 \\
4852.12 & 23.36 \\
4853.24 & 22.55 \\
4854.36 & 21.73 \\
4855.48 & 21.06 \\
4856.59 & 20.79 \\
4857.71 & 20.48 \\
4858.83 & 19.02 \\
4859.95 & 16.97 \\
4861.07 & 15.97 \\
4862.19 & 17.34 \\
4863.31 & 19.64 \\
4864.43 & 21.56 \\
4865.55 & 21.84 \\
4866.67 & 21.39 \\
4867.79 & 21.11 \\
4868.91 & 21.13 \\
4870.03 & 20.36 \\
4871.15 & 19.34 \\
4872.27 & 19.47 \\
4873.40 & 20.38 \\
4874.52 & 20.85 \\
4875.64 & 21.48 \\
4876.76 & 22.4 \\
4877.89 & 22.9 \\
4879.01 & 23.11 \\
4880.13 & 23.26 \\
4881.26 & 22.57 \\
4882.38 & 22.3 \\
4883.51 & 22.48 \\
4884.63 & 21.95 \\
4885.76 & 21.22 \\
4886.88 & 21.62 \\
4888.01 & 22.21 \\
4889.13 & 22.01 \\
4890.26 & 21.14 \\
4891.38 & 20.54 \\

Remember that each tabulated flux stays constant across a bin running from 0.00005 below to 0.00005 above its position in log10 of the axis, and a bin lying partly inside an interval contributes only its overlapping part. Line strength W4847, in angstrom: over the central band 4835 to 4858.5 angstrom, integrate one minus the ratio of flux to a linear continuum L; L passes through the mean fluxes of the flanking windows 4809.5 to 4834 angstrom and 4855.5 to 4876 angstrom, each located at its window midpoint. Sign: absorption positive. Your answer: -0.98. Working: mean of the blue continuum 23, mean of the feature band 22.2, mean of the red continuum 20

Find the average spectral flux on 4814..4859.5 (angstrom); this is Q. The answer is 22.5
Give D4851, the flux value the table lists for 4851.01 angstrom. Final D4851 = 23.51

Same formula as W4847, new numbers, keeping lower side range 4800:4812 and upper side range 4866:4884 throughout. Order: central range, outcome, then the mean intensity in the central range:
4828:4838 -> -0.3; 23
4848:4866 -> 1.0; 20.7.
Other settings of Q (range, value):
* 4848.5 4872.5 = 20.6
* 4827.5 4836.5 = 22.9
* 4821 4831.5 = 22.7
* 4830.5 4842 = 22.5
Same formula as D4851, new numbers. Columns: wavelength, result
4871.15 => 19.34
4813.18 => 23.9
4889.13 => 22.01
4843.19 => 21.36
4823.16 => 22.42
